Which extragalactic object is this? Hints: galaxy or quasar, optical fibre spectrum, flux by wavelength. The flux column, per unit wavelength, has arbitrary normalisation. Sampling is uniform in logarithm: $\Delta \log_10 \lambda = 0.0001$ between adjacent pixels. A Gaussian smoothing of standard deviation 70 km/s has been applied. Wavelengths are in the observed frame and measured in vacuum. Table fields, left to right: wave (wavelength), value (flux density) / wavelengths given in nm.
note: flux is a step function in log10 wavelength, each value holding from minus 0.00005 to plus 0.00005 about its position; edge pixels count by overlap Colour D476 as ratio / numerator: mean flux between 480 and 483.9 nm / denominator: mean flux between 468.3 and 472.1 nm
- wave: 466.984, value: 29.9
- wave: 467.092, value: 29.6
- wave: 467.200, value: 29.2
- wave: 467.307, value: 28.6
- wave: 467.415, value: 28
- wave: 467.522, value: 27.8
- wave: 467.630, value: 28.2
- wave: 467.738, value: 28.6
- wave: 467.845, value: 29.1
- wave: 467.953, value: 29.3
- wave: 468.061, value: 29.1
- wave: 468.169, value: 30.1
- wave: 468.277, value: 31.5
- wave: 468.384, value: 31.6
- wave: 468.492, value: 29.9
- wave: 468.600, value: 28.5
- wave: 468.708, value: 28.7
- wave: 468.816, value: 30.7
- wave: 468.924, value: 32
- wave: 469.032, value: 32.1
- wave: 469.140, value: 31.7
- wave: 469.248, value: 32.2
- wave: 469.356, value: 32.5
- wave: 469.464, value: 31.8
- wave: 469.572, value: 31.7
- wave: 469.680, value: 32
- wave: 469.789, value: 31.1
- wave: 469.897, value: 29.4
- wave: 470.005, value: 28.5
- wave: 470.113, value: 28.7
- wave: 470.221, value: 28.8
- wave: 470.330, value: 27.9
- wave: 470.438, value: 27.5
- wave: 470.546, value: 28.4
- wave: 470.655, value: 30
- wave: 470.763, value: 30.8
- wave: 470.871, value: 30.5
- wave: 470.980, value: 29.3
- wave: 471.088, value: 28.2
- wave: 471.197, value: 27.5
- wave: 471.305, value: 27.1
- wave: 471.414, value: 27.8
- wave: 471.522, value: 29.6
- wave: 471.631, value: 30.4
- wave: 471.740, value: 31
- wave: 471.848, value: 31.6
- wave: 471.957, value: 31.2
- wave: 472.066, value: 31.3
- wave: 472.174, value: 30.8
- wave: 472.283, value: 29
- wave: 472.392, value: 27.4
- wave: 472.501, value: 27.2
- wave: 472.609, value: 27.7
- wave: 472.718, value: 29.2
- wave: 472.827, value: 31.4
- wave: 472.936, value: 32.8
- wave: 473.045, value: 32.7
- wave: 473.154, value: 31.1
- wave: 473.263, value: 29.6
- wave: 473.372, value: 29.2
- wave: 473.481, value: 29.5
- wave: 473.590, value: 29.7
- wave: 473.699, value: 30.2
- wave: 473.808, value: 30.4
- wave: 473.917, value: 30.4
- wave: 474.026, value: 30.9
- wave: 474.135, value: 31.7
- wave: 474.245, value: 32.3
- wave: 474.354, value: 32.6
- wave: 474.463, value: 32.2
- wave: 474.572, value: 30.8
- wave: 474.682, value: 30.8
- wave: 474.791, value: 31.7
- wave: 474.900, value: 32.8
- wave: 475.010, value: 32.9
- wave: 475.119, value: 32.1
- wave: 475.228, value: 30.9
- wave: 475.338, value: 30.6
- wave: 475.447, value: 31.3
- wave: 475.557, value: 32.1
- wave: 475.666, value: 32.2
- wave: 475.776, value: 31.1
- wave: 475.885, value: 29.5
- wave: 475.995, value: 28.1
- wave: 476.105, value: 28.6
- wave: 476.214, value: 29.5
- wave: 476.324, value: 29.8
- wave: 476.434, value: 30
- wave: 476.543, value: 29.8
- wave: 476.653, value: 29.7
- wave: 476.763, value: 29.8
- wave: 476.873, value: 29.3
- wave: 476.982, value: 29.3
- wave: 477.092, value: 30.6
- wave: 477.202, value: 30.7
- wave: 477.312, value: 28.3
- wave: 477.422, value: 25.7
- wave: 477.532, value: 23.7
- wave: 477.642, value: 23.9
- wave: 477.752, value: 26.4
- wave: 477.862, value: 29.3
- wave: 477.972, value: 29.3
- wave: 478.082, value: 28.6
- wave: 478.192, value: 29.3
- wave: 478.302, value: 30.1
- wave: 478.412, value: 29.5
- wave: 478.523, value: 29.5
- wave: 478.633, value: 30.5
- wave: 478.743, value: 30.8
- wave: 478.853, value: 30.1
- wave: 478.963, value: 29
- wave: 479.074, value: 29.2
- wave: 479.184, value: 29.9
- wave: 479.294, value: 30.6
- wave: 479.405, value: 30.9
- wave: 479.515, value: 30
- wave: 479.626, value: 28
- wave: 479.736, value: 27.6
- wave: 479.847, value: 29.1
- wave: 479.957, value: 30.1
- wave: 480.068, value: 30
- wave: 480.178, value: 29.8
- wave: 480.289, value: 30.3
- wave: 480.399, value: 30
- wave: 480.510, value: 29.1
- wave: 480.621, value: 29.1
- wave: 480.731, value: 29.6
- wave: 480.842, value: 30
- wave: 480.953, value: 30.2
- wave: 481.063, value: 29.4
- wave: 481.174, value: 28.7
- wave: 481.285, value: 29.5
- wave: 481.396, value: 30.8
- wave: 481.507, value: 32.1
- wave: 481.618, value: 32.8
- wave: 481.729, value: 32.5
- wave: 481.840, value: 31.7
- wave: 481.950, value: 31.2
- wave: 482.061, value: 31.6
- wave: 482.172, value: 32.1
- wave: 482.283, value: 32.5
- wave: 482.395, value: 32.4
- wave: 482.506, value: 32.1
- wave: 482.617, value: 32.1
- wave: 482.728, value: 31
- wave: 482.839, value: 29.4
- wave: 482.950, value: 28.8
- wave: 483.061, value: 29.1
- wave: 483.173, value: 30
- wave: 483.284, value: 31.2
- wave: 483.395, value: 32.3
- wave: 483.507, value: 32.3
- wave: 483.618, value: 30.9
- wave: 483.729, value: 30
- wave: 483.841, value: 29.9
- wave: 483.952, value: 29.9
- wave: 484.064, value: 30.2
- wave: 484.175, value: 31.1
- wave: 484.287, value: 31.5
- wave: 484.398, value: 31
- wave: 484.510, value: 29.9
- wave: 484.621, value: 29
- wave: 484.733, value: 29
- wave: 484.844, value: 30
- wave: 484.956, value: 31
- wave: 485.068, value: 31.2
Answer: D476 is 1.02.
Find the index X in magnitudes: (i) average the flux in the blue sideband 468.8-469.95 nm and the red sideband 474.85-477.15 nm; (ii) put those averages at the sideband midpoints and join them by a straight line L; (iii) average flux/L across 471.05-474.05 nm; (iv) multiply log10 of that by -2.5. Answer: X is 0.04 mag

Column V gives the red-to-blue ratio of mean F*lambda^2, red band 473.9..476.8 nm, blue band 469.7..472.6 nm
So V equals 1.07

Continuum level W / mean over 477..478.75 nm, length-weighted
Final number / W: 28.5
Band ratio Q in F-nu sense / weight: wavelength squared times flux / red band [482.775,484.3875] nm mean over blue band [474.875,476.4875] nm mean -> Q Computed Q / 1.0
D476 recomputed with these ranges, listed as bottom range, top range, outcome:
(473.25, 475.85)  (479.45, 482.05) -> 0.97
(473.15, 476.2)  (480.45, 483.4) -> 1.00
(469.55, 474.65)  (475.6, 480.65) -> 0.98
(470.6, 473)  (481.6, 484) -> 1.05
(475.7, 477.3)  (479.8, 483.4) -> 1.03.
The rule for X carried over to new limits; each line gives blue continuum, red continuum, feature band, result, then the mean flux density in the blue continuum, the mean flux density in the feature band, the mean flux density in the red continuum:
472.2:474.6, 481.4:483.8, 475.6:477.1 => 0.031 mag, 30.4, 29.8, 31.3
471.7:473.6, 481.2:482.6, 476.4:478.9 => 0.077 mag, 30.1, 28.9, 31.7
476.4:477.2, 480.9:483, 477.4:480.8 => 0.051 mag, 29.9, 29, 31.1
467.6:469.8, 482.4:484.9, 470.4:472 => 0.043 mag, 30.6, 29.4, 30.5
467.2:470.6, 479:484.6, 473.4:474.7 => -0.029 mag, 29.9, 30.9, 30.5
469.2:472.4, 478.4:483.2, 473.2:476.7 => -0.025 mag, 29.8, 30.7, 30.3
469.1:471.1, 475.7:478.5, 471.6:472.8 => -0.001 mag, 30.1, 29.7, 28.8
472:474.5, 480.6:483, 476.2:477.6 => 0.064 mag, 30.4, 28.9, 30.9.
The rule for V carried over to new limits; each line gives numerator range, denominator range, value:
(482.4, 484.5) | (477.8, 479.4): 1.06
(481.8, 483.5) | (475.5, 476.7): 1.07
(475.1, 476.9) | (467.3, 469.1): 1.05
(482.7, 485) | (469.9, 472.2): 1.09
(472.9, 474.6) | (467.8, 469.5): 1.03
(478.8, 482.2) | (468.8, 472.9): 1.05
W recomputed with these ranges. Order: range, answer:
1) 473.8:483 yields 30.2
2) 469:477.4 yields 30.2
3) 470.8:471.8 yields 29.1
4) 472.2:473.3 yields 29.8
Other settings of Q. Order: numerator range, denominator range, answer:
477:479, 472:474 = 0.97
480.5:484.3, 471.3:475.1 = 1.05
